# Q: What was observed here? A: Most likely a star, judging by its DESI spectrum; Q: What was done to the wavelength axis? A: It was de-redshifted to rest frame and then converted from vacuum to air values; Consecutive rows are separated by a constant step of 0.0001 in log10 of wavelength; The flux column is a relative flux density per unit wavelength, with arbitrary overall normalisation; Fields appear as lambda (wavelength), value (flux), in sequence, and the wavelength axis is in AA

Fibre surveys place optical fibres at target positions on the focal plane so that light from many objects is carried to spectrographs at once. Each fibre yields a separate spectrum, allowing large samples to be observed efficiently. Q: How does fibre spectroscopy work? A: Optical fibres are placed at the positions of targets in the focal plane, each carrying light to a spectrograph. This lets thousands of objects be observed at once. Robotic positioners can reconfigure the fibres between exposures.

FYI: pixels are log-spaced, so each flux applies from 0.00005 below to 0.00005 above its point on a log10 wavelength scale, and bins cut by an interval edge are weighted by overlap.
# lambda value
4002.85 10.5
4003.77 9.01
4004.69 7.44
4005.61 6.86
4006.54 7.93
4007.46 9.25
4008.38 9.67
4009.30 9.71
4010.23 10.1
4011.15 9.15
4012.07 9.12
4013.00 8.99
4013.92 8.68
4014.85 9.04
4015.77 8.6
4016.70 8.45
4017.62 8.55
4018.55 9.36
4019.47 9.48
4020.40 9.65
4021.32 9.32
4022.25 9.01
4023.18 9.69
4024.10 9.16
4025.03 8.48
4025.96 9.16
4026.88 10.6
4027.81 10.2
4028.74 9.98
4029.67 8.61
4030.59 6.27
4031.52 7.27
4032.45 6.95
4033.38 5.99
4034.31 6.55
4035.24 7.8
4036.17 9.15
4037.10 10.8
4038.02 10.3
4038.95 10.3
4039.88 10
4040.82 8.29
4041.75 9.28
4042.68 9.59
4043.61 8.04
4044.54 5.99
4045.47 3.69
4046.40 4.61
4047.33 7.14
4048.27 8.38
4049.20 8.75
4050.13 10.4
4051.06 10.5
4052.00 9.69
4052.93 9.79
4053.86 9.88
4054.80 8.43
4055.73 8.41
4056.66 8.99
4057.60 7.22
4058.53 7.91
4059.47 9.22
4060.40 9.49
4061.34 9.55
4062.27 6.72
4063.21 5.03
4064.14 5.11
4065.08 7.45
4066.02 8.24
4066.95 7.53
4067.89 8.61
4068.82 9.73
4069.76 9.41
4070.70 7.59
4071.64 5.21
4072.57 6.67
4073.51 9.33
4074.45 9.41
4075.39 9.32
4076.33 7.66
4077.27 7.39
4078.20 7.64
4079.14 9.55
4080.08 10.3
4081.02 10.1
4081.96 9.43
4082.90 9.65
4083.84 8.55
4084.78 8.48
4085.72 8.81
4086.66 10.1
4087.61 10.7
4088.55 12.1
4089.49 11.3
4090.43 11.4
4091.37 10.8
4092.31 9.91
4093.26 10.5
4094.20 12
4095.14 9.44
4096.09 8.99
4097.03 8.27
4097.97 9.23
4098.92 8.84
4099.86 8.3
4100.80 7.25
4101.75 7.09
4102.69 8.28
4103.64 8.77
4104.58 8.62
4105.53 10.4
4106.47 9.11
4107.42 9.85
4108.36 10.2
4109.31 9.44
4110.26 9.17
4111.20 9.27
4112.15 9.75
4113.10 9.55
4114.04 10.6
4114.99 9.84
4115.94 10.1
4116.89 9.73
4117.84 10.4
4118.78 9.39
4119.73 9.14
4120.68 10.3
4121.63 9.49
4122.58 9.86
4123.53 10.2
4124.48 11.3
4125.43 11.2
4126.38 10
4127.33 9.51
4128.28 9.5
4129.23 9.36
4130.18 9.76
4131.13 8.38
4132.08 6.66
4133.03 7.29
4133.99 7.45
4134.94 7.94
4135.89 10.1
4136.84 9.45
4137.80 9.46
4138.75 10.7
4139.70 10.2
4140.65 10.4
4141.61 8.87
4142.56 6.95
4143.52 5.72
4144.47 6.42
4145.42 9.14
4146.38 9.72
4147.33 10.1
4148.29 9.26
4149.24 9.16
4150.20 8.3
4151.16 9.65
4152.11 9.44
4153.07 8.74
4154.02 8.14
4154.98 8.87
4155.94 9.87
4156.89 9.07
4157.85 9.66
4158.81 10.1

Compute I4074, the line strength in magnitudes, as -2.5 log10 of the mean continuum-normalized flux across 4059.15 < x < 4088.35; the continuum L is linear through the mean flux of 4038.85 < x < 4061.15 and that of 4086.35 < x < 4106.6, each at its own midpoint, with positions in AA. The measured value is 0.07 mag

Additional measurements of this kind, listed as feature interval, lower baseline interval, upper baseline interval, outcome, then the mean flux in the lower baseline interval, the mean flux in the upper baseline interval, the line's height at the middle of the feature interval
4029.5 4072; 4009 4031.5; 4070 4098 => 0.14 mag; 9.1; 9.33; 9.21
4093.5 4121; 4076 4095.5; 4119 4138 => 0.02 mag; 9.82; 9.31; 9.57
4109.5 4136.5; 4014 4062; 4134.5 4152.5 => -0.06 mag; 8.66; 9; 8.93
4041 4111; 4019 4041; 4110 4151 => 0.04 mag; 8.88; 9.28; 9.07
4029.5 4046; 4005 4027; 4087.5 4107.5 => 0.15 mag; 9.05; 9.57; 9.19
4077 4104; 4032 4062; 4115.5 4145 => -0.07 mag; 8.46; 9.2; 8.85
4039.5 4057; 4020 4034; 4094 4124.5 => 0.06 mag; 8.66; 9.41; 8.85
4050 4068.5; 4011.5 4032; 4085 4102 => 0.12 mag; 8.98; 9.74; 9.38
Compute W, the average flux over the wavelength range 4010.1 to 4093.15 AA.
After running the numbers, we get 8.74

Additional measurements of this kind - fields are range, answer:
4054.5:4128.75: 9.14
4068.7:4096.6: 9.38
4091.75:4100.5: 9.47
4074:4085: 8.97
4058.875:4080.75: 8.11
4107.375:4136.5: 9.5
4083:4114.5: 9.55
